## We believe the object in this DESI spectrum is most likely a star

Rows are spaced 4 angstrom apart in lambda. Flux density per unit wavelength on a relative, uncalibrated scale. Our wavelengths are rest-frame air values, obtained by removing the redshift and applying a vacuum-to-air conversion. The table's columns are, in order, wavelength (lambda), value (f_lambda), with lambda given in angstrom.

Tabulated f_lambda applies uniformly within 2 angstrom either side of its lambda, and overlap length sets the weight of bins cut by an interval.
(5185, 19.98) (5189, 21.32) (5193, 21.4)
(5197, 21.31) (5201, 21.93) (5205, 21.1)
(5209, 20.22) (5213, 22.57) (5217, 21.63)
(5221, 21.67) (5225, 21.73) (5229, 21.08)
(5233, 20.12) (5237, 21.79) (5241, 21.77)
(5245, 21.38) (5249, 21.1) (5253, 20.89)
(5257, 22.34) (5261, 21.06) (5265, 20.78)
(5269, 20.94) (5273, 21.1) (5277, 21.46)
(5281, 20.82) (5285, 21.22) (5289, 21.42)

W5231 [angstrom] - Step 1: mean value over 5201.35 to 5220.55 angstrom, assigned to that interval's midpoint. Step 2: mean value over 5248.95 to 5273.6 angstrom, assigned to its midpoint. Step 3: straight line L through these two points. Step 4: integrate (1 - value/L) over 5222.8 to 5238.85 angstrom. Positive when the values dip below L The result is 0.12 angstrom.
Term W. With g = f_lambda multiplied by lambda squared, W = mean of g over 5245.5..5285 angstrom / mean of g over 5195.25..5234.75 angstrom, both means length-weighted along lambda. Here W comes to 1.01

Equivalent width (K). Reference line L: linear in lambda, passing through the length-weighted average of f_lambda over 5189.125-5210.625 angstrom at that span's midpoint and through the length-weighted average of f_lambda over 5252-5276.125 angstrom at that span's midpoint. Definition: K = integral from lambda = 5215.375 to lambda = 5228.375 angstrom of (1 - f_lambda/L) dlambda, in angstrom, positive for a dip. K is -0.24 angstrom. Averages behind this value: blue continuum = 21.2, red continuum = 21.2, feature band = 21.6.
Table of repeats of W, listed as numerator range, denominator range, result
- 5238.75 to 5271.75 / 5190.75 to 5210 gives 1.02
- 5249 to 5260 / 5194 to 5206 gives 1.02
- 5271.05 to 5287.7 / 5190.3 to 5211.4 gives 1.03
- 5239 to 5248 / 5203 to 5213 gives 1.04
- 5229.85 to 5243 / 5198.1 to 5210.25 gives 1.02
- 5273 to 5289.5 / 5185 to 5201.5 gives 1.03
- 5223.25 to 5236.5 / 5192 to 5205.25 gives 0.99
